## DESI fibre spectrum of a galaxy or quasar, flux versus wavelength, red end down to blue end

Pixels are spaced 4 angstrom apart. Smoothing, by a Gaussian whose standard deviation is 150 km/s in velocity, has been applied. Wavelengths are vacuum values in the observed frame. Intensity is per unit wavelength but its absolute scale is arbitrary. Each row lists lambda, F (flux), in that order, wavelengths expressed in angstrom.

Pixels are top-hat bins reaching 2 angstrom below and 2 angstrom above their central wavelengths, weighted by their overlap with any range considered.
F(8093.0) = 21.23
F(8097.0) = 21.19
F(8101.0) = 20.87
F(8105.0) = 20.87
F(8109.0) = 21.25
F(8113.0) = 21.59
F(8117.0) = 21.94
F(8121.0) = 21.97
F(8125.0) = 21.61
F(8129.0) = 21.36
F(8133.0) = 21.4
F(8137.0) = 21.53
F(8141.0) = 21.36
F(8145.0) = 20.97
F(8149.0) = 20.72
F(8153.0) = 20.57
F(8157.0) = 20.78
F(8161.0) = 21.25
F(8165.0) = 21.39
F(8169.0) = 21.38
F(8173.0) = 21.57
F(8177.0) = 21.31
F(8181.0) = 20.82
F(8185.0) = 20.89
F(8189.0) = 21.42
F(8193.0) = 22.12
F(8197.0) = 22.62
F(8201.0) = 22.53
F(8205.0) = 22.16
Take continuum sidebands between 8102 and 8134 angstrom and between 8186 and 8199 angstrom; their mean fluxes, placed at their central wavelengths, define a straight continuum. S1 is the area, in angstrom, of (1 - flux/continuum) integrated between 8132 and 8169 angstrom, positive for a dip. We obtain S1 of 1.0 angstrom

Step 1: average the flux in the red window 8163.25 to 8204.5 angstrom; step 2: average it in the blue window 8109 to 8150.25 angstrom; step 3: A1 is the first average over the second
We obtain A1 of 1.0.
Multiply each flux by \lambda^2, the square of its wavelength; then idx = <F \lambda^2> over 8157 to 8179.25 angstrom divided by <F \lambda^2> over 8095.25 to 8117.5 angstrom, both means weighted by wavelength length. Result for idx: 1.0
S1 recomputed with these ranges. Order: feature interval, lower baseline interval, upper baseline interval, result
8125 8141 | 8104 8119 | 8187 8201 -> 0.1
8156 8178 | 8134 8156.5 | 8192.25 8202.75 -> 0.3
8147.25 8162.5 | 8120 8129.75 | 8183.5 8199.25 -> 0.6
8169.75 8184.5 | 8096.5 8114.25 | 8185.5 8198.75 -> 0.4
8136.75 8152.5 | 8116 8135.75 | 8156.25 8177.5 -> 0.3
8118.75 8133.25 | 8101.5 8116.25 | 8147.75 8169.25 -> -0.3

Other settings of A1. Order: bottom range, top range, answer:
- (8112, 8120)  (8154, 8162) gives 0.96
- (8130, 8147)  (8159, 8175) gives 1.00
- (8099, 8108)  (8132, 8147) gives 1.02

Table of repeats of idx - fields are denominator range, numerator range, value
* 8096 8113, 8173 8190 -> 1.02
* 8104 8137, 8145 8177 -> 0.99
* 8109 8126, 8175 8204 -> 1.02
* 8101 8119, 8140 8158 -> 0.99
